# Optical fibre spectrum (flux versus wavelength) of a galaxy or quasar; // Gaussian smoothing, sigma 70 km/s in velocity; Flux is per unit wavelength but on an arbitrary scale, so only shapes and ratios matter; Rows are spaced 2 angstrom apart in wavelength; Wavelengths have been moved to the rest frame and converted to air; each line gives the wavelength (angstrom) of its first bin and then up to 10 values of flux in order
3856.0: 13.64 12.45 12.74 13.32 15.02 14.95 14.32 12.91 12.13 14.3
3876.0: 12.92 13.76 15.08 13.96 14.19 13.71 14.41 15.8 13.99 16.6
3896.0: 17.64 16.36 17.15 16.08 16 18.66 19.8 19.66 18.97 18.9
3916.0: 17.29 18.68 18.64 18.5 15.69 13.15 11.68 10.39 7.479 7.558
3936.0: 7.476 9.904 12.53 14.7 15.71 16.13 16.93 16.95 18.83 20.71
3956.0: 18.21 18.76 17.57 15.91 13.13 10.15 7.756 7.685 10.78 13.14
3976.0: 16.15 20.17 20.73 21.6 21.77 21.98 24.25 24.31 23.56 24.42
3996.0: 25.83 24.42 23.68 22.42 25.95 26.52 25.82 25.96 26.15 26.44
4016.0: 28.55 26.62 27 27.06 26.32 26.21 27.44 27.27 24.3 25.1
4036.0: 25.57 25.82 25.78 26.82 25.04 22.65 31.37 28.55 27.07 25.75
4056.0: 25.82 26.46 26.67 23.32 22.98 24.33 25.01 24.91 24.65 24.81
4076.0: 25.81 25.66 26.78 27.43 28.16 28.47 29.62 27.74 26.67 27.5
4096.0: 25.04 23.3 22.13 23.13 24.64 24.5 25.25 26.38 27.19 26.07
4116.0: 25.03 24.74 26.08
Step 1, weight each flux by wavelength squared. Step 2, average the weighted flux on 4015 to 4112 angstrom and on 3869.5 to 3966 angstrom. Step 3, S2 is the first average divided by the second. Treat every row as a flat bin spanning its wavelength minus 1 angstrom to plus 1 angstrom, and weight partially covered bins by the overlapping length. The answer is 1.83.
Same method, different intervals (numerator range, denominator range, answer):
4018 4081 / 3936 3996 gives 1.58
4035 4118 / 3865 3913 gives 1.82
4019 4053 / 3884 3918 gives 1.67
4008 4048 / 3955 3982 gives 1.82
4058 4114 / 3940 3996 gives 1.55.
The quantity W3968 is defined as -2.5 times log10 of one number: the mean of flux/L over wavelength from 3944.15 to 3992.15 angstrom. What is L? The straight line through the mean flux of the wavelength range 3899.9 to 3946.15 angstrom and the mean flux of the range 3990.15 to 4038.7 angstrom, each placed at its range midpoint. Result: 0.18 mag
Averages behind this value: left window 15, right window 25.7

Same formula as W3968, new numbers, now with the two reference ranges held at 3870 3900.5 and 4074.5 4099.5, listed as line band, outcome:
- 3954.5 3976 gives 0.384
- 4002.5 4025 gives -0.184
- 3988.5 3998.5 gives -0.160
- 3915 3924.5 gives -0.070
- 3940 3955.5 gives 0.097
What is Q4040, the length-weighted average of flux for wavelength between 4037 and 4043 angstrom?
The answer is 26.1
